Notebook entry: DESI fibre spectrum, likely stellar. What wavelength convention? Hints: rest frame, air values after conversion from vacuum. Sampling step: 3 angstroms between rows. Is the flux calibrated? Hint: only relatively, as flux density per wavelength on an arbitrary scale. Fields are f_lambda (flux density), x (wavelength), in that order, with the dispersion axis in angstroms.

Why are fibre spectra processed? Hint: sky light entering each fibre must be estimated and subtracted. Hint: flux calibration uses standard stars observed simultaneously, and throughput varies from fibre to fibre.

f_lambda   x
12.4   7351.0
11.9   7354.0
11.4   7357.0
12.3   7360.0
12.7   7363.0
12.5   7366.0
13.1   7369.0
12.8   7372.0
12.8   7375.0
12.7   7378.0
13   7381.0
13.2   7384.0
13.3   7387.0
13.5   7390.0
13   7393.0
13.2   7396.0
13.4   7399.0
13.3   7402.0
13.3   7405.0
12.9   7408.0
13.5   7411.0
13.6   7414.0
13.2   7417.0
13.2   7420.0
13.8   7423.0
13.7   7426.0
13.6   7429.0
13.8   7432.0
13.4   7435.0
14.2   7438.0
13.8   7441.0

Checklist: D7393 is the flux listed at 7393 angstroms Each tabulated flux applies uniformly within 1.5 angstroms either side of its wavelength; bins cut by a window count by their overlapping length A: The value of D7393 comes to 13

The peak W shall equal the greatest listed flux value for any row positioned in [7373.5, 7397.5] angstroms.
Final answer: 13.5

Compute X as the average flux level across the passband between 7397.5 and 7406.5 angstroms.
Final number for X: 13.3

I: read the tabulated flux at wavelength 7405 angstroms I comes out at 13.3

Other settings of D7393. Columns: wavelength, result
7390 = 13.5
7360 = 12.3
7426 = 13.7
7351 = 12.4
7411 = 13.5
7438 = 14.2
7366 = 12.5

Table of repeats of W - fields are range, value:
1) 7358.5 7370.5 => 13.1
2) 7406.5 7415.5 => 13.6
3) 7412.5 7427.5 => 13.8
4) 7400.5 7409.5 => 13.3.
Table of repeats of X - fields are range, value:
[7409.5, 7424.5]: 13.5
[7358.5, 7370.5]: 12.7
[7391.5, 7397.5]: 13.1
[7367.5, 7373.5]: 13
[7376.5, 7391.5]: 13.1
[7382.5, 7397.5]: 13.2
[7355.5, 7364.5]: 12.1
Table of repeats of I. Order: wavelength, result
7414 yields 13.6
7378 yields 12.7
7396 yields 13.2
